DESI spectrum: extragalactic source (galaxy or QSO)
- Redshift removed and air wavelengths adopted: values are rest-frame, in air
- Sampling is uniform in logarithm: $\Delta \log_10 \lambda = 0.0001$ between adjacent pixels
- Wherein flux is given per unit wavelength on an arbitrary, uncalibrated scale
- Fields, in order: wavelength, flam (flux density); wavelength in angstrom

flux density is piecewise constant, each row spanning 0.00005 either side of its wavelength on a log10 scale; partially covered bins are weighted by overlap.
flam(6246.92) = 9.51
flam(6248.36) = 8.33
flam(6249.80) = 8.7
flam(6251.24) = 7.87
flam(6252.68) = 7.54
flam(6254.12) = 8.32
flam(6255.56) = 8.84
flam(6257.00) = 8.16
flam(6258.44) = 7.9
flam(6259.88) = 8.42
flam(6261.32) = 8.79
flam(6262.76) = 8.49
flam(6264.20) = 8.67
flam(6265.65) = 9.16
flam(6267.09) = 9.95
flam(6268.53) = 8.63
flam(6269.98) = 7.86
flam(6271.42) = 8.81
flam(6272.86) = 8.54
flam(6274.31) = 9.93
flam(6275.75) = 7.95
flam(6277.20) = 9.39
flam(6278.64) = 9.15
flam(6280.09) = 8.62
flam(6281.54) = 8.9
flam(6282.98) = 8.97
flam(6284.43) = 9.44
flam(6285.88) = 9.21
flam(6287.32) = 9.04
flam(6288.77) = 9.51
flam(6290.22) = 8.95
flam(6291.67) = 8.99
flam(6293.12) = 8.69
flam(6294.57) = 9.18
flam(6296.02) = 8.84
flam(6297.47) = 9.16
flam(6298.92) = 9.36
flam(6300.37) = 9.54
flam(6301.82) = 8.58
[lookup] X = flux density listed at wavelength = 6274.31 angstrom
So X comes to 9.93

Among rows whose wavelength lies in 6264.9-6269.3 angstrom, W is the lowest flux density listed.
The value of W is 8.63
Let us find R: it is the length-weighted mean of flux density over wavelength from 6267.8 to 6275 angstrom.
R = 8.75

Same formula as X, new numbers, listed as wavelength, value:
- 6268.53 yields 8.63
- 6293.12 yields 8.69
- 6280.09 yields 8.62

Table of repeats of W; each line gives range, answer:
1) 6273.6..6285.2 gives 7.95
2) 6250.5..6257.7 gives 7.54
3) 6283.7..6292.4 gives 8.95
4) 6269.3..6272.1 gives 7.86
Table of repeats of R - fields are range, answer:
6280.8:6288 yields 9.12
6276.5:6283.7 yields 9.01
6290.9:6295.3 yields 8.95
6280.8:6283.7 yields 8.94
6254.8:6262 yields 8.42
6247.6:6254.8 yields 8.15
